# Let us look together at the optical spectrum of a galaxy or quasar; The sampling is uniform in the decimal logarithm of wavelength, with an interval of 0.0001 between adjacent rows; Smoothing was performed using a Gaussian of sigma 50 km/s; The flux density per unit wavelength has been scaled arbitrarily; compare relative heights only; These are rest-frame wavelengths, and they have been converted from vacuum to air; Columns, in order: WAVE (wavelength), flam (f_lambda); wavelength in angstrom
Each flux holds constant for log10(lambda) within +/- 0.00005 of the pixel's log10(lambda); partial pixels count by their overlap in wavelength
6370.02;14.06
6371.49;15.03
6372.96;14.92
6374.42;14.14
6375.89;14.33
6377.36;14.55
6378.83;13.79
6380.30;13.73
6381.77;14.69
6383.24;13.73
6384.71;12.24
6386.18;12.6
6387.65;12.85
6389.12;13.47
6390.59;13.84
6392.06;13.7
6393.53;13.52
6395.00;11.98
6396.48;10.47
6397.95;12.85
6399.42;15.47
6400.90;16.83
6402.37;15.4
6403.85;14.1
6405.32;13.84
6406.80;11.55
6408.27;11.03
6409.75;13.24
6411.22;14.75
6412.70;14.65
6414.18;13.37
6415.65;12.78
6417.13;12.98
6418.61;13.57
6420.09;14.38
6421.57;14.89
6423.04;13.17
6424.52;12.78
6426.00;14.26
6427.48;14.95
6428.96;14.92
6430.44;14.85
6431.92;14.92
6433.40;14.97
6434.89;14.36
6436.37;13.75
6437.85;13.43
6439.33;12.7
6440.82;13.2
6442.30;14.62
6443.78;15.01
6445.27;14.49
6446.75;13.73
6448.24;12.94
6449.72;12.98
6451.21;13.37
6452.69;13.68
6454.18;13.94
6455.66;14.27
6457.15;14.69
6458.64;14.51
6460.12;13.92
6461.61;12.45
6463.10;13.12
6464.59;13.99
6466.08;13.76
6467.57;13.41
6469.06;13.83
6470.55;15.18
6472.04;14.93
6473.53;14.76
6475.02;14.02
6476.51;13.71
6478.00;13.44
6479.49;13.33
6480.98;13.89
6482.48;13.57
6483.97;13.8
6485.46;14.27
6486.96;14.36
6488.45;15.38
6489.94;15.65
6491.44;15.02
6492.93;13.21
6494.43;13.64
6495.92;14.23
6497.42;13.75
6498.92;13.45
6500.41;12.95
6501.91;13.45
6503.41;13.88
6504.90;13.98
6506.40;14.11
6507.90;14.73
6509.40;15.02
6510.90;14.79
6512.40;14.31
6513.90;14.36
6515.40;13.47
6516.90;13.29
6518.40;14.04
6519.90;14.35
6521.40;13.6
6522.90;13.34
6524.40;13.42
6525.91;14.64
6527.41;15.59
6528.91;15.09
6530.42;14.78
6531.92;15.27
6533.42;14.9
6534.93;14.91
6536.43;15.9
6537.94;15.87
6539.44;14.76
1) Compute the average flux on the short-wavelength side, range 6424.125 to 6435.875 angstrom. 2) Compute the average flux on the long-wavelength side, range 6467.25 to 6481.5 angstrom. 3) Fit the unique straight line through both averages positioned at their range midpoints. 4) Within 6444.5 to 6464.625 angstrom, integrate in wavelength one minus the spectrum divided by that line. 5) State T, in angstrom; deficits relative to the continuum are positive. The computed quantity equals 0.8 angstrom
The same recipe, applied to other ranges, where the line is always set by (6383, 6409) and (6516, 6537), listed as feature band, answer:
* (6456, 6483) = 0.09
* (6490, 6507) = 0.45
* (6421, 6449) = -0.90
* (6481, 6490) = -0.16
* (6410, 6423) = -0.36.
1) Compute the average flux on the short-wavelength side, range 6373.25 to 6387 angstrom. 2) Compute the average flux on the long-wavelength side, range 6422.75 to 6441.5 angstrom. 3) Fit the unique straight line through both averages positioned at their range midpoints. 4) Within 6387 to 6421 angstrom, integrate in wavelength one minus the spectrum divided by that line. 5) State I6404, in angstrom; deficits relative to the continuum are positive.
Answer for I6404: 1.0 angstrom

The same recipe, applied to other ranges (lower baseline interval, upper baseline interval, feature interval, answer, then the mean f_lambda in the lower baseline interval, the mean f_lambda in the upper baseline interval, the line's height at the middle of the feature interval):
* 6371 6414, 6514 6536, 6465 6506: 0.4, 13.7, 14.4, 14.2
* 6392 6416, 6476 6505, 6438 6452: 0.1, 13.5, 14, 13.7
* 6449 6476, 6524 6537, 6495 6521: 1.1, 13.9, 15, 14.6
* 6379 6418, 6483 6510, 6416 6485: -0.6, 13.5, 14.2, 13.8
